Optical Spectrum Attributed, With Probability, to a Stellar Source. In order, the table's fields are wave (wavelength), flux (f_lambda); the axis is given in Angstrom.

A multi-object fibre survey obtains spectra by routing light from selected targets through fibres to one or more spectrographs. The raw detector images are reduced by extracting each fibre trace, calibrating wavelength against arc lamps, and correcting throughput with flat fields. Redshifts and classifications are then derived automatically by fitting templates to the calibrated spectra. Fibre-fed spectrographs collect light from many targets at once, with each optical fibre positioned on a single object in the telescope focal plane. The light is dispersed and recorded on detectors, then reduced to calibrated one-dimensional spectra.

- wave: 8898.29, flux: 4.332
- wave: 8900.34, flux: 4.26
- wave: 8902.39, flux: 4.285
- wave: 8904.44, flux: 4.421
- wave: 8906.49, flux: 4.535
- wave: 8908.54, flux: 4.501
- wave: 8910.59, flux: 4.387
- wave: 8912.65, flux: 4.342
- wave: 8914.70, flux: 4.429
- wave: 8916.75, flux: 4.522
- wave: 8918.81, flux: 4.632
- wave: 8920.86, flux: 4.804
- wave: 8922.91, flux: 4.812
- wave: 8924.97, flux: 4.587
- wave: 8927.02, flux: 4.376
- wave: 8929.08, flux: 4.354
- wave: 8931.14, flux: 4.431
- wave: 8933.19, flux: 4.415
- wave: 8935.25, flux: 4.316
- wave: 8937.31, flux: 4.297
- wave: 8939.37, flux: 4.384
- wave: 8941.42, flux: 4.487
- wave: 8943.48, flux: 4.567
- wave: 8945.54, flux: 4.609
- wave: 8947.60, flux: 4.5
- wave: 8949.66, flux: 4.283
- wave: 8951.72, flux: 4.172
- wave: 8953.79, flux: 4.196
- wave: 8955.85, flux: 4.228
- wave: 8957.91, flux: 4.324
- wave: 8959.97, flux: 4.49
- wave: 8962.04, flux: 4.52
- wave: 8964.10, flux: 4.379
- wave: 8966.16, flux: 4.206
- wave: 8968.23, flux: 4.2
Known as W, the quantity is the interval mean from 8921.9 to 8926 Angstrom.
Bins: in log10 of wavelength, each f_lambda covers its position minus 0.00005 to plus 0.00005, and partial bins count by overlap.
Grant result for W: 4.7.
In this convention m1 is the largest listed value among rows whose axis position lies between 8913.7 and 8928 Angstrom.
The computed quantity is 4.812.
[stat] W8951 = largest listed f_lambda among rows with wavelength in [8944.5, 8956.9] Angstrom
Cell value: 4.609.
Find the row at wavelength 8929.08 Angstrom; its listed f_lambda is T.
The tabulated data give 4.354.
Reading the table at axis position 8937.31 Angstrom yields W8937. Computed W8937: 4.297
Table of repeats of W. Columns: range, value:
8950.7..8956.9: 4.2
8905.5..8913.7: 4.44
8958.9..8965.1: 4.46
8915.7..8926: 4.67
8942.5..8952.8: 4.42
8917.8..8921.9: 4.73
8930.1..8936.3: 4.39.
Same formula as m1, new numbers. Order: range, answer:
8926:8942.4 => 4.487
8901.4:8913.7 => 4.535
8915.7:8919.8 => 4.632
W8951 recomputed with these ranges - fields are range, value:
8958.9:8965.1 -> 4.52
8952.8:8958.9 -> 4.324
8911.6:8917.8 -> 4.522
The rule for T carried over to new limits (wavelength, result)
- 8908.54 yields 4.501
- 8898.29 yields 4.332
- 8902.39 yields 4.285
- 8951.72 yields 4.172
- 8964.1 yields 4.379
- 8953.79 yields 4.196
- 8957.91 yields 4.324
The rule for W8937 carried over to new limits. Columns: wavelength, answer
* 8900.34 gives 4.26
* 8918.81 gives 4.632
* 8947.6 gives 4.5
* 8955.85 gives 4.228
